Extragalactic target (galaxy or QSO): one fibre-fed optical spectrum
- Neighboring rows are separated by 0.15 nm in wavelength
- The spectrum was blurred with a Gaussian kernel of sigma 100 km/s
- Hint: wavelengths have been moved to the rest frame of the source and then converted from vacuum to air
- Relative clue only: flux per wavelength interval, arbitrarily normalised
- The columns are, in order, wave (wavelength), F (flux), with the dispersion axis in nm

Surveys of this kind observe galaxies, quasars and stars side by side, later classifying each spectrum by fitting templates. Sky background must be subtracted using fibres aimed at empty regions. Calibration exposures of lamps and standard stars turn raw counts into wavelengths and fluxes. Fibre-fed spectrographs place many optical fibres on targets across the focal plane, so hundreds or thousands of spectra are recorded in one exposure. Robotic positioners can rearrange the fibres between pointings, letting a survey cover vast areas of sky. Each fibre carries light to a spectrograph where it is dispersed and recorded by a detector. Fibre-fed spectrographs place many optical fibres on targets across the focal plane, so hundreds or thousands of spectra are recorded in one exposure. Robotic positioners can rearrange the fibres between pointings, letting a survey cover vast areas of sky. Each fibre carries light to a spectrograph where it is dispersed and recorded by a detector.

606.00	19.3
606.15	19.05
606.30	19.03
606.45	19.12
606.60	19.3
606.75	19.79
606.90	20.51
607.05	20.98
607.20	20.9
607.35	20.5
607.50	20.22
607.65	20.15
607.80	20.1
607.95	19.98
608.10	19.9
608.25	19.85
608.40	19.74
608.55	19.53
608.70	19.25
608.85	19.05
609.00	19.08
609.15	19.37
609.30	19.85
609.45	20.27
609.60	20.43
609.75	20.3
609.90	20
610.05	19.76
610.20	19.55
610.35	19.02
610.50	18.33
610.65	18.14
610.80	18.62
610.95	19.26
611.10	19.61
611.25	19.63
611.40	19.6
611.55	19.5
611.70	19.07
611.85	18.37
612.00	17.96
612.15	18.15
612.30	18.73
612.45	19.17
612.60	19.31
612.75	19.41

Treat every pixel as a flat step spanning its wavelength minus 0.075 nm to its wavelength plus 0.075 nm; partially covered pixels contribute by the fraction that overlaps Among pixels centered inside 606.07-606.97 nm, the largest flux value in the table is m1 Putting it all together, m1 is 20.51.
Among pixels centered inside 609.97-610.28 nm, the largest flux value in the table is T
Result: 19.76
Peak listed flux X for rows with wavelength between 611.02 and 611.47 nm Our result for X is 19.63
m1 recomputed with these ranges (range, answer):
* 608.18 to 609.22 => 19.85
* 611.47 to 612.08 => 19.5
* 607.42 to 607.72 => 20.22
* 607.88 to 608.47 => 19.98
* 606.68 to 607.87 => 20.98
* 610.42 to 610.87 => 18.62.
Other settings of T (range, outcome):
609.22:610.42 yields 20.43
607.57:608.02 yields 20.15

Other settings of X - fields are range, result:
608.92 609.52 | 20.27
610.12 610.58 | 19.55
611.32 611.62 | 19.6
